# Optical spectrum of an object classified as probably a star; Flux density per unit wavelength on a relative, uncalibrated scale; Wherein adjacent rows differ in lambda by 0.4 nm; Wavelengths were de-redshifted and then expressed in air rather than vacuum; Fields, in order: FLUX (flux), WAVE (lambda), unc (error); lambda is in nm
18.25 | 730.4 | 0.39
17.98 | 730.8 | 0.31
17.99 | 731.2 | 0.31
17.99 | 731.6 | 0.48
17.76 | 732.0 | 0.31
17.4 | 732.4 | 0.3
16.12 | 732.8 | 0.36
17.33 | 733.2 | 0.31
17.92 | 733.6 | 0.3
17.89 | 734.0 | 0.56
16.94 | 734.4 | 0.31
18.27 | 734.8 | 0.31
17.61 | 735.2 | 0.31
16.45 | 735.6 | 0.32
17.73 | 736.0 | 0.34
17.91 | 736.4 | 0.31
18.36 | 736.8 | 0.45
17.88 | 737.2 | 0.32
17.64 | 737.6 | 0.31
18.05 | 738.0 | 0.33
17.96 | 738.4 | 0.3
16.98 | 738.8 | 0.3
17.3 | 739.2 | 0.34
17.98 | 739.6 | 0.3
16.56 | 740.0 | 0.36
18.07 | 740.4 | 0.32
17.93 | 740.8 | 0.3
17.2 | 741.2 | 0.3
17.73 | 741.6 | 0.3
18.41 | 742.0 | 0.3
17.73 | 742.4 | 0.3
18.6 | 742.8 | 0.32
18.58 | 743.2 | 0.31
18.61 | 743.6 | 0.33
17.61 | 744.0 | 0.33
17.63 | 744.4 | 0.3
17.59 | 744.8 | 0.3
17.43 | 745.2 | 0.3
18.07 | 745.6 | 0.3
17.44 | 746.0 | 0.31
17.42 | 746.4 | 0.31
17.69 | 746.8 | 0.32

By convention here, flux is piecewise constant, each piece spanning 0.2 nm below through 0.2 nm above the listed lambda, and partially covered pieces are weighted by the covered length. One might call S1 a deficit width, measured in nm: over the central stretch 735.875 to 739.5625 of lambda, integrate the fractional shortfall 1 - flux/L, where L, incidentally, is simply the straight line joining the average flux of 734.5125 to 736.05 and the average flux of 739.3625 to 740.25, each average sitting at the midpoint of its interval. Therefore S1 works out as -0.08 nm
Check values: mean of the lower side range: 17.5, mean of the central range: 17.8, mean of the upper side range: 17.3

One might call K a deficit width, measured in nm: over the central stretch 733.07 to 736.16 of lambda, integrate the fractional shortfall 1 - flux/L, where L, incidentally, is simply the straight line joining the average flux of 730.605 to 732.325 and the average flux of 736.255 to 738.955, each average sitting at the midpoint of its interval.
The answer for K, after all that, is 0.06 nm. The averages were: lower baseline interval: 17.9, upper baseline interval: 17.8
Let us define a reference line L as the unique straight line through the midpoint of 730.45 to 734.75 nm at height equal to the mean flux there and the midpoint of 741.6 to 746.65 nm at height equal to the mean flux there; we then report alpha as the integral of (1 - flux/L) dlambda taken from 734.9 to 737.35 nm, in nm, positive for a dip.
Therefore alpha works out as 0.00 nm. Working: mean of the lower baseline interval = 17.6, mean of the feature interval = 17.7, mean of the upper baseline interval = 17.9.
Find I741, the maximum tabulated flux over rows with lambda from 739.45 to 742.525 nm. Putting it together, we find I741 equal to 18.41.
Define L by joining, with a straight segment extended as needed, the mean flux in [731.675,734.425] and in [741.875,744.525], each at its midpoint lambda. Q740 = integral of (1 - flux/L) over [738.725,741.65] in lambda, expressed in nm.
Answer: 0.08 nm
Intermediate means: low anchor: 17.4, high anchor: 18.2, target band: 17.5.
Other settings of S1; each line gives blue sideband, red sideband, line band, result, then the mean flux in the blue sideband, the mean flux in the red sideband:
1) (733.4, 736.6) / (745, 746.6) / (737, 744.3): -0.10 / 17.6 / 17.6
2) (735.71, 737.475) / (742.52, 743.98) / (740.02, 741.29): 0.04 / 17.9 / 18.4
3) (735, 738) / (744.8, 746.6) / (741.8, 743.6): -0.08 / 17.7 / 17.6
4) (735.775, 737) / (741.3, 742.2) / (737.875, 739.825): 0.04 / 18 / 18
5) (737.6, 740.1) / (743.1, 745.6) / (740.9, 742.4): -0.01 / 17.5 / 17.9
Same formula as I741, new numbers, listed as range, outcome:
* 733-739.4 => 18.36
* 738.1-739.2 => 17.96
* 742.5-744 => 18.61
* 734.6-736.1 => 18.27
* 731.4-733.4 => 17.99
